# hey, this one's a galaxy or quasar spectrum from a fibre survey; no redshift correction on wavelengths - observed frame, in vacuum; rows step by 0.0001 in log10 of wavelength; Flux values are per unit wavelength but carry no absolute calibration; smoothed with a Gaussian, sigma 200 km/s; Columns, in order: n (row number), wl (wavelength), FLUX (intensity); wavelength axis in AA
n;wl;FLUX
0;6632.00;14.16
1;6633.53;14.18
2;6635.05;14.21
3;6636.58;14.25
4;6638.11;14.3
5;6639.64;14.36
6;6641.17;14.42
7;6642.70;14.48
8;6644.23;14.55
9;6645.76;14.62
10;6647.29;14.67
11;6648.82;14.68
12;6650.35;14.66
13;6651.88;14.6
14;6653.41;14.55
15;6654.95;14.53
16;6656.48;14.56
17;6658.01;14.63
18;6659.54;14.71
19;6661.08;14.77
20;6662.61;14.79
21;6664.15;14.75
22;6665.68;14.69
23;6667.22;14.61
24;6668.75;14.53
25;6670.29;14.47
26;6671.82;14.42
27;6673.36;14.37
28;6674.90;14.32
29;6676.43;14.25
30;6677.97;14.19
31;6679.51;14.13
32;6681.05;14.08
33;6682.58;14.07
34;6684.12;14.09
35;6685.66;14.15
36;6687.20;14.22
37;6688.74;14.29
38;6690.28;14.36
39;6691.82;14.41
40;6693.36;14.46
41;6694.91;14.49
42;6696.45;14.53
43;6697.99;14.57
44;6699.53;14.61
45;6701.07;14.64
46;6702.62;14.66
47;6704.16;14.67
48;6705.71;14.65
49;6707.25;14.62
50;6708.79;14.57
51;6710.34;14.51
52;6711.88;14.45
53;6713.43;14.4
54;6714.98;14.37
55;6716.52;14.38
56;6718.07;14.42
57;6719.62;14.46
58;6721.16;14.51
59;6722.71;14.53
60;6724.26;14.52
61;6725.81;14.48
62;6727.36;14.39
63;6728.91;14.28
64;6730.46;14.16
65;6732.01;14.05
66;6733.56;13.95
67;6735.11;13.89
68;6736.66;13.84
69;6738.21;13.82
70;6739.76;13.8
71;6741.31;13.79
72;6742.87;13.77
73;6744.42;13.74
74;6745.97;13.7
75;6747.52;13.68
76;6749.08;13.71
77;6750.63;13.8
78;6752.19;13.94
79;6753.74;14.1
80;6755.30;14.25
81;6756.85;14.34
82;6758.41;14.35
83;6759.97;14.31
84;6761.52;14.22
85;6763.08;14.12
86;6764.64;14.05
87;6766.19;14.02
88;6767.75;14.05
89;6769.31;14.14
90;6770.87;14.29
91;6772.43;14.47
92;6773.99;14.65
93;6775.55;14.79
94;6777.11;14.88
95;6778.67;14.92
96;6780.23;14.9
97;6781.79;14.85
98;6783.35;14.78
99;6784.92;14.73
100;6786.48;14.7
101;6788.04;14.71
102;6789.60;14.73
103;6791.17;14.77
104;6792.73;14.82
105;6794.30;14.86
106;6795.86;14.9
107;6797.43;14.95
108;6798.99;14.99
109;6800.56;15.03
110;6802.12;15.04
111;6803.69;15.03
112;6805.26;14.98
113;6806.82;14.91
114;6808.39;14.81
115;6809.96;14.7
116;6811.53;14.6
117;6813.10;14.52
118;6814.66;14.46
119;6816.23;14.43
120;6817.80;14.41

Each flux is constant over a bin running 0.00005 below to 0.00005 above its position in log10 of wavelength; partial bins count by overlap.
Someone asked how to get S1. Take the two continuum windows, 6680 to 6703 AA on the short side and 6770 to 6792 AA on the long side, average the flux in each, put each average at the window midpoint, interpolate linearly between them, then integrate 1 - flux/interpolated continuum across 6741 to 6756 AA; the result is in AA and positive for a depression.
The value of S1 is 0.8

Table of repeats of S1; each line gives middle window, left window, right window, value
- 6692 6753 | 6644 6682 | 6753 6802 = 1.3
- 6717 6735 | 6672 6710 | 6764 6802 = 0.2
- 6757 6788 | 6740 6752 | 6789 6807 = -0.3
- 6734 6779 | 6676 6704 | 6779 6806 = 1.8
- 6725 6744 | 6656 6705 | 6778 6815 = 0.8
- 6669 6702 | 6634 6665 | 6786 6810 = 0.7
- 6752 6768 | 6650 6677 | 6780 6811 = 0.7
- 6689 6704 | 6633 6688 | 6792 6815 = 0.0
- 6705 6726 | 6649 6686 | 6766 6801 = 0.1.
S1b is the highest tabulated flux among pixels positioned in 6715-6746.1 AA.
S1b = 14.53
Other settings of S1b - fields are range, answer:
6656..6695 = 14.79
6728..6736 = 14.28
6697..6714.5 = 14.67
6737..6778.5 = 14.88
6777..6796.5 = 14.92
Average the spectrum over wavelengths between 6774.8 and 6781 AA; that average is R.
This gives 14.9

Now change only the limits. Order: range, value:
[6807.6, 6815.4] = 14.6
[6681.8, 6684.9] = 14.1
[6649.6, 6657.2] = 14.6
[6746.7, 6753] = 13.8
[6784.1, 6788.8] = 14.7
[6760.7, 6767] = 14.1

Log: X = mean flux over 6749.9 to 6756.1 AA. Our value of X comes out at 14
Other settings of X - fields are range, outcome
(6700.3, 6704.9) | 14.7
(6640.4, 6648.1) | 14.5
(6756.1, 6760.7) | 14.3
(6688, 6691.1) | 14.3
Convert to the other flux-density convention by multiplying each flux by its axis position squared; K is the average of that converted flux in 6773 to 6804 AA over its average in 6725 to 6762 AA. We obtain 1.1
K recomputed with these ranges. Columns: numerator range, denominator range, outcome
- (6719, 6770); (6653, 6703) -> 0.99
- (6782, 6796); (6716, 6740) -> 1.06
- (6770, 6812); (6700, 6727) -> 1.04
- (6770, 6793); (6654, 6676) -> 1.05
